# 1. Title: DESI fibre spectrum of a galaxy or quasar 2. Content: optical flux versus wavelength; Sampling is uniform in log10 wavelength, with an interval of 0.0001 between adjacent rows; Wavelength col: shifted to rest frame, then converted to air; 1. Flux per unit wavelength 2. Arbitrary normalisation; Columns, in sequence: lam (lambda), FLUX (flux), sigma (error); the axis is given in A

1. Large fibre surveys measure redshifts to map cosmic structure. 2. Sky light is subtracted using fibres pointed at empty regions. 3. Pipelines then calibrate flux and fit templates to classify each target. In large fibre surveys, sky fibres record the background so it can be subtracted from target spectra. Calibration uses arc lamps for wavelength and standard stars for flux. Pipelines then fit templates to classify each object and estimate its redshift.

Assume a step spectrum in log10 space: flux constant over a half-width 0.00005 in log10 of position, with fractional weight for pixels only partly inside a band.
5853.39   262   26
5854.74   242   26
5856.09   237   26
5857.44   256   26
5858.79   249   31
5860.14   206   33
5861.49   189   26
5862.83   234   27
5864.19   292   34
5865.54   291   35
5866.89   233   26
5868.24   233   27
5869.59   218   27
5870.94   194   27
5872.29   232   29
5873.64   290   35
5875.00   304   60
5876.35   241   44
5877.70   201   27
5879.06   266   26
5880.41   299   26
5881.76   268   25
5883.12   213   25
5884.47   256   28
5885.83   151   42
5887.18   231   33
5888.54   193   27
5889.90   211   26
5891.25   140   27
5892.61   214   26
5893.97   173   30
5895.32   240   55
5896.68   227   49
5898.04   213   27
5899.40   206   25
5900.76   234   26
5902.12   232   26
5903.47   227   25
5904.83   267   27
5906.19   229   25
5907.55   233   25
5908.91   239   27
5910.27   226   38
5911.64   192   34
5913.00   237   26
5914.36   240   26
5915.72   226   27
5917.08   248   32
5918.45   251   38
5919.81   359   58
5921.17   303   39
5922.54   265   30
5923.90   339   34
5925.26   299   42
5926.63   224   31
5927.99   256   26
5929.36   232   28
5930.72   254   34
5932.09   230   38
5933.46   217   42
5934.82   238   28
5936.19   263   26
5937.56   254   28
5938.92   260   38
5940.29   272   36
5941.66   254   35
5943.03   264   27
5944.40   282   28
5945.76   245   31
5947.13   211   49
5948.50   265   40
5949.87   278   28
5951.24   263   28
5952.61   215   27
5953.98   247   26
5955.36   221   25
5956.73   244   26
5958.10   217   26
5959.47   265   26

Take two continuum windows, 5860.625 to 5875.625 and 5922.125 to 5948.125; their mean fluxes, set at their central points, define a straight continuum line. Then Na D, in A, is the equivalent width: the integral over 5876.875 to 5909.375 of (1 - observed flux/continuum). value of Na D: 3.4 A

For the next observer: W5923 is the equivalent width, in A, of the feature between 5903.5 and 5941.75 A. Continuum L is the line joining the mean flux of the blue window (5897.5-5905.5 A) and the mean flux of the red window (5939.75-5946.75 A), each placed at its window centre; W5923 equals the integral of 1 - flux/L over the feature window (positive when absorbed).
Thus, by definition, -1.2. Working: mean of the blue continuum 230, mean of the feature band 253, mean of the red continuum 261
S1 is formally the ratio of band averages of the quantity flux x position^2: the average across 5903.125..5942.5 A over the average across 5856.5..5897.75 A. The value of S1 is 1.1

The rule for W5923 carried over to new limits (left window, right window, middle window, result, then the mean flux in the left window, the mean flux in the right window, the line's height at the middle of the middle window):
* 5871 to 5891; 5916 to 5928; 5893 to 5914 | 2.92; 236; 282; 261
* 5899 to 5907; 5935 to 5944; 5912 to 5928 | -1.52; 234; 260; 246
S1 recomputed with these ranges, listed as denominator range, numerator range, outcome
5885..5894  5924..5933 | 1.36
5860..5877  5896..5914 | 0.95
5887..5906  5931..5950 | 1.19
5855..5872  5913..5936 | 1.13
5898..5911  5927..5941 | 1.08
